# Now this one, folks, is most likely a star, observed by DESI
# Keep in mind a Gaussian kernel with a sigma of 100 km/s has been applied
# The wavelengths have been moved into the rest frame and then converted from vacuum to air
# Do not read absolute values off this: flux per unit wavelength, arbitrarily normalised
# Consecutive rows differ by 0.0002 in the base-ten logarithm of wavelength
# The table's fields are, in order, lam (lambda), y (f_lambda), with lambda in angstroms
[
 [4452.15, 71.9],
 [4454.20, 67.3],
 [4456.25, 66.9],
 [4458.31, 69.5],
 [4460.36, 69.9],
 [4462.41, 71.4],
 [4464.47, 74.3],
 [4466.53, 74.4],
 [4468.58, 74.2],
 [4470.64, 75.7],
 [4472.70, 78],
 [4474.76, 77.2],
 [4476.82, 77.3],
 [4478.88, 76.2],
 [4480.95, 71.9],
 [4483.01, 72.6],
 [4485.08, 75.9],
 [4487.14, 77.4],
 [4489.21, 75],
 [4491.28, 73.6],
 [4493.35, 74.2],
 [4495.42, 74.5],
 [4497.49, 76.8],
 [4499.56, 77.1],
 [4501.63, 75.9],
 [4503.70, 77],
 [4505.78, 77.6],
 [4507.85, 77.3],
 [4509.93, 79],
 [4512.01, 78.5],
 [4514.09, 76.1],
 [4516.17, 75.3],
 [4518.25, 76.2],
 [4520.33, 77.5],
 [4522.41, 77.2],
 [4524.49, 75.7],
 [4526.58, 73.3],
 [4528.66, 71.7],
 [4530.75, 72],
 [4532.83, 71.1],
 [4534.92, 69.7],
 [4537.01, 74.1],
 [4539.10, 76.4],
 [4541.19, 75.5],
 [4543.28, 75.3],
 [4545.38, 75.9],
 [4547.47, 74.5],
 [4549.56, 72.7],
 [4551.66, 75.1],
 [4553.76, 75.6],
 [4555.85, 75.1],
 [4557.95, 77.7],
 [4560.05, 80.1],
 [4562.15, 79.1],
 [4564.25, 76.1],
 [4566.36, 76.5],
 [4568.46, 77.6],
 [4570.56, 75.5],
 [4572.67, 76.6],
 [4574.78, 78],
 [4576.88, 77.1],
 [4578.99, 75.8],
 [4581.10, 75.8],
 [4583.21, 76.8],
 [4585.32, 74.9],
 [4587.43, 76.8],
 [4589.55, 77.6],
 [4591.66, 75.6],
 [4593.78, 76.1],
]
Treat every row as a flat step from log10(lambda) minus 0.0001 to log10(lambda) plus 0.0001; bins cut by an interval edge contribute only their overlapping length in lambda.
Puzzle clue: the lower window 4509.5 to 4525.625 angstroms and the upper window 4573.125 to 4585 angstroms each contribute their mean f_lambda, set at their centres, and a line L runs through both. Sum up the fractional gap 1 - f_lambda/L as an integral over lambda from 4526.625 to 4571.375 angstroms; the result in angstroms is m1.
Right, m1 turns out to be 0.95 angstroms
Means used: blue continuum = 76.8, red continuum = 76.6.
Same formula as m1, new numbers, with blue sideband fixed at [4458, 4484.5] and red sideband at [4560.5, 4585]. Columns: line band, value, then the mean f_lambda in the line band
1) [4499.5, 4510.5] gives -0.32 angstroms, 77.3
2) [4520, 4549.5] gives 0.66 angstroms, 74.2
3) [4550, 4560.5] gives 0.01 angstroms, 76.3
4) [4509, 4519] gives -0.23 angstroms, 77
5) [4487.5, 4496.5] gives 0.02 angstroms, 74.5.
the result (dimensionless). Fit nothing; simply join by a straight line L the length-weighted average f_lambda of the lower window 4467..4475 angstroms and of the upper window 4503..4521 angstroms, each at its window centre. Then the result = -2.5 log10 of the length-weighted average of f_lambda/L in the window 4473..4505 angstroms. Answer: 0.01 mag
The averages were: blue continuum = 76.1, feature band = 75.6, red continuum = 77.1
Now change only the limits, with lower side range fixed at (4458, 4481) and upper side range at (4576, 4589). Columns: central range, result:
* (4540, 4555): 0.01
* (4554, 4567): -0.02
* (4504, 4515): -0.04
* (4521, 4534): 0.03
